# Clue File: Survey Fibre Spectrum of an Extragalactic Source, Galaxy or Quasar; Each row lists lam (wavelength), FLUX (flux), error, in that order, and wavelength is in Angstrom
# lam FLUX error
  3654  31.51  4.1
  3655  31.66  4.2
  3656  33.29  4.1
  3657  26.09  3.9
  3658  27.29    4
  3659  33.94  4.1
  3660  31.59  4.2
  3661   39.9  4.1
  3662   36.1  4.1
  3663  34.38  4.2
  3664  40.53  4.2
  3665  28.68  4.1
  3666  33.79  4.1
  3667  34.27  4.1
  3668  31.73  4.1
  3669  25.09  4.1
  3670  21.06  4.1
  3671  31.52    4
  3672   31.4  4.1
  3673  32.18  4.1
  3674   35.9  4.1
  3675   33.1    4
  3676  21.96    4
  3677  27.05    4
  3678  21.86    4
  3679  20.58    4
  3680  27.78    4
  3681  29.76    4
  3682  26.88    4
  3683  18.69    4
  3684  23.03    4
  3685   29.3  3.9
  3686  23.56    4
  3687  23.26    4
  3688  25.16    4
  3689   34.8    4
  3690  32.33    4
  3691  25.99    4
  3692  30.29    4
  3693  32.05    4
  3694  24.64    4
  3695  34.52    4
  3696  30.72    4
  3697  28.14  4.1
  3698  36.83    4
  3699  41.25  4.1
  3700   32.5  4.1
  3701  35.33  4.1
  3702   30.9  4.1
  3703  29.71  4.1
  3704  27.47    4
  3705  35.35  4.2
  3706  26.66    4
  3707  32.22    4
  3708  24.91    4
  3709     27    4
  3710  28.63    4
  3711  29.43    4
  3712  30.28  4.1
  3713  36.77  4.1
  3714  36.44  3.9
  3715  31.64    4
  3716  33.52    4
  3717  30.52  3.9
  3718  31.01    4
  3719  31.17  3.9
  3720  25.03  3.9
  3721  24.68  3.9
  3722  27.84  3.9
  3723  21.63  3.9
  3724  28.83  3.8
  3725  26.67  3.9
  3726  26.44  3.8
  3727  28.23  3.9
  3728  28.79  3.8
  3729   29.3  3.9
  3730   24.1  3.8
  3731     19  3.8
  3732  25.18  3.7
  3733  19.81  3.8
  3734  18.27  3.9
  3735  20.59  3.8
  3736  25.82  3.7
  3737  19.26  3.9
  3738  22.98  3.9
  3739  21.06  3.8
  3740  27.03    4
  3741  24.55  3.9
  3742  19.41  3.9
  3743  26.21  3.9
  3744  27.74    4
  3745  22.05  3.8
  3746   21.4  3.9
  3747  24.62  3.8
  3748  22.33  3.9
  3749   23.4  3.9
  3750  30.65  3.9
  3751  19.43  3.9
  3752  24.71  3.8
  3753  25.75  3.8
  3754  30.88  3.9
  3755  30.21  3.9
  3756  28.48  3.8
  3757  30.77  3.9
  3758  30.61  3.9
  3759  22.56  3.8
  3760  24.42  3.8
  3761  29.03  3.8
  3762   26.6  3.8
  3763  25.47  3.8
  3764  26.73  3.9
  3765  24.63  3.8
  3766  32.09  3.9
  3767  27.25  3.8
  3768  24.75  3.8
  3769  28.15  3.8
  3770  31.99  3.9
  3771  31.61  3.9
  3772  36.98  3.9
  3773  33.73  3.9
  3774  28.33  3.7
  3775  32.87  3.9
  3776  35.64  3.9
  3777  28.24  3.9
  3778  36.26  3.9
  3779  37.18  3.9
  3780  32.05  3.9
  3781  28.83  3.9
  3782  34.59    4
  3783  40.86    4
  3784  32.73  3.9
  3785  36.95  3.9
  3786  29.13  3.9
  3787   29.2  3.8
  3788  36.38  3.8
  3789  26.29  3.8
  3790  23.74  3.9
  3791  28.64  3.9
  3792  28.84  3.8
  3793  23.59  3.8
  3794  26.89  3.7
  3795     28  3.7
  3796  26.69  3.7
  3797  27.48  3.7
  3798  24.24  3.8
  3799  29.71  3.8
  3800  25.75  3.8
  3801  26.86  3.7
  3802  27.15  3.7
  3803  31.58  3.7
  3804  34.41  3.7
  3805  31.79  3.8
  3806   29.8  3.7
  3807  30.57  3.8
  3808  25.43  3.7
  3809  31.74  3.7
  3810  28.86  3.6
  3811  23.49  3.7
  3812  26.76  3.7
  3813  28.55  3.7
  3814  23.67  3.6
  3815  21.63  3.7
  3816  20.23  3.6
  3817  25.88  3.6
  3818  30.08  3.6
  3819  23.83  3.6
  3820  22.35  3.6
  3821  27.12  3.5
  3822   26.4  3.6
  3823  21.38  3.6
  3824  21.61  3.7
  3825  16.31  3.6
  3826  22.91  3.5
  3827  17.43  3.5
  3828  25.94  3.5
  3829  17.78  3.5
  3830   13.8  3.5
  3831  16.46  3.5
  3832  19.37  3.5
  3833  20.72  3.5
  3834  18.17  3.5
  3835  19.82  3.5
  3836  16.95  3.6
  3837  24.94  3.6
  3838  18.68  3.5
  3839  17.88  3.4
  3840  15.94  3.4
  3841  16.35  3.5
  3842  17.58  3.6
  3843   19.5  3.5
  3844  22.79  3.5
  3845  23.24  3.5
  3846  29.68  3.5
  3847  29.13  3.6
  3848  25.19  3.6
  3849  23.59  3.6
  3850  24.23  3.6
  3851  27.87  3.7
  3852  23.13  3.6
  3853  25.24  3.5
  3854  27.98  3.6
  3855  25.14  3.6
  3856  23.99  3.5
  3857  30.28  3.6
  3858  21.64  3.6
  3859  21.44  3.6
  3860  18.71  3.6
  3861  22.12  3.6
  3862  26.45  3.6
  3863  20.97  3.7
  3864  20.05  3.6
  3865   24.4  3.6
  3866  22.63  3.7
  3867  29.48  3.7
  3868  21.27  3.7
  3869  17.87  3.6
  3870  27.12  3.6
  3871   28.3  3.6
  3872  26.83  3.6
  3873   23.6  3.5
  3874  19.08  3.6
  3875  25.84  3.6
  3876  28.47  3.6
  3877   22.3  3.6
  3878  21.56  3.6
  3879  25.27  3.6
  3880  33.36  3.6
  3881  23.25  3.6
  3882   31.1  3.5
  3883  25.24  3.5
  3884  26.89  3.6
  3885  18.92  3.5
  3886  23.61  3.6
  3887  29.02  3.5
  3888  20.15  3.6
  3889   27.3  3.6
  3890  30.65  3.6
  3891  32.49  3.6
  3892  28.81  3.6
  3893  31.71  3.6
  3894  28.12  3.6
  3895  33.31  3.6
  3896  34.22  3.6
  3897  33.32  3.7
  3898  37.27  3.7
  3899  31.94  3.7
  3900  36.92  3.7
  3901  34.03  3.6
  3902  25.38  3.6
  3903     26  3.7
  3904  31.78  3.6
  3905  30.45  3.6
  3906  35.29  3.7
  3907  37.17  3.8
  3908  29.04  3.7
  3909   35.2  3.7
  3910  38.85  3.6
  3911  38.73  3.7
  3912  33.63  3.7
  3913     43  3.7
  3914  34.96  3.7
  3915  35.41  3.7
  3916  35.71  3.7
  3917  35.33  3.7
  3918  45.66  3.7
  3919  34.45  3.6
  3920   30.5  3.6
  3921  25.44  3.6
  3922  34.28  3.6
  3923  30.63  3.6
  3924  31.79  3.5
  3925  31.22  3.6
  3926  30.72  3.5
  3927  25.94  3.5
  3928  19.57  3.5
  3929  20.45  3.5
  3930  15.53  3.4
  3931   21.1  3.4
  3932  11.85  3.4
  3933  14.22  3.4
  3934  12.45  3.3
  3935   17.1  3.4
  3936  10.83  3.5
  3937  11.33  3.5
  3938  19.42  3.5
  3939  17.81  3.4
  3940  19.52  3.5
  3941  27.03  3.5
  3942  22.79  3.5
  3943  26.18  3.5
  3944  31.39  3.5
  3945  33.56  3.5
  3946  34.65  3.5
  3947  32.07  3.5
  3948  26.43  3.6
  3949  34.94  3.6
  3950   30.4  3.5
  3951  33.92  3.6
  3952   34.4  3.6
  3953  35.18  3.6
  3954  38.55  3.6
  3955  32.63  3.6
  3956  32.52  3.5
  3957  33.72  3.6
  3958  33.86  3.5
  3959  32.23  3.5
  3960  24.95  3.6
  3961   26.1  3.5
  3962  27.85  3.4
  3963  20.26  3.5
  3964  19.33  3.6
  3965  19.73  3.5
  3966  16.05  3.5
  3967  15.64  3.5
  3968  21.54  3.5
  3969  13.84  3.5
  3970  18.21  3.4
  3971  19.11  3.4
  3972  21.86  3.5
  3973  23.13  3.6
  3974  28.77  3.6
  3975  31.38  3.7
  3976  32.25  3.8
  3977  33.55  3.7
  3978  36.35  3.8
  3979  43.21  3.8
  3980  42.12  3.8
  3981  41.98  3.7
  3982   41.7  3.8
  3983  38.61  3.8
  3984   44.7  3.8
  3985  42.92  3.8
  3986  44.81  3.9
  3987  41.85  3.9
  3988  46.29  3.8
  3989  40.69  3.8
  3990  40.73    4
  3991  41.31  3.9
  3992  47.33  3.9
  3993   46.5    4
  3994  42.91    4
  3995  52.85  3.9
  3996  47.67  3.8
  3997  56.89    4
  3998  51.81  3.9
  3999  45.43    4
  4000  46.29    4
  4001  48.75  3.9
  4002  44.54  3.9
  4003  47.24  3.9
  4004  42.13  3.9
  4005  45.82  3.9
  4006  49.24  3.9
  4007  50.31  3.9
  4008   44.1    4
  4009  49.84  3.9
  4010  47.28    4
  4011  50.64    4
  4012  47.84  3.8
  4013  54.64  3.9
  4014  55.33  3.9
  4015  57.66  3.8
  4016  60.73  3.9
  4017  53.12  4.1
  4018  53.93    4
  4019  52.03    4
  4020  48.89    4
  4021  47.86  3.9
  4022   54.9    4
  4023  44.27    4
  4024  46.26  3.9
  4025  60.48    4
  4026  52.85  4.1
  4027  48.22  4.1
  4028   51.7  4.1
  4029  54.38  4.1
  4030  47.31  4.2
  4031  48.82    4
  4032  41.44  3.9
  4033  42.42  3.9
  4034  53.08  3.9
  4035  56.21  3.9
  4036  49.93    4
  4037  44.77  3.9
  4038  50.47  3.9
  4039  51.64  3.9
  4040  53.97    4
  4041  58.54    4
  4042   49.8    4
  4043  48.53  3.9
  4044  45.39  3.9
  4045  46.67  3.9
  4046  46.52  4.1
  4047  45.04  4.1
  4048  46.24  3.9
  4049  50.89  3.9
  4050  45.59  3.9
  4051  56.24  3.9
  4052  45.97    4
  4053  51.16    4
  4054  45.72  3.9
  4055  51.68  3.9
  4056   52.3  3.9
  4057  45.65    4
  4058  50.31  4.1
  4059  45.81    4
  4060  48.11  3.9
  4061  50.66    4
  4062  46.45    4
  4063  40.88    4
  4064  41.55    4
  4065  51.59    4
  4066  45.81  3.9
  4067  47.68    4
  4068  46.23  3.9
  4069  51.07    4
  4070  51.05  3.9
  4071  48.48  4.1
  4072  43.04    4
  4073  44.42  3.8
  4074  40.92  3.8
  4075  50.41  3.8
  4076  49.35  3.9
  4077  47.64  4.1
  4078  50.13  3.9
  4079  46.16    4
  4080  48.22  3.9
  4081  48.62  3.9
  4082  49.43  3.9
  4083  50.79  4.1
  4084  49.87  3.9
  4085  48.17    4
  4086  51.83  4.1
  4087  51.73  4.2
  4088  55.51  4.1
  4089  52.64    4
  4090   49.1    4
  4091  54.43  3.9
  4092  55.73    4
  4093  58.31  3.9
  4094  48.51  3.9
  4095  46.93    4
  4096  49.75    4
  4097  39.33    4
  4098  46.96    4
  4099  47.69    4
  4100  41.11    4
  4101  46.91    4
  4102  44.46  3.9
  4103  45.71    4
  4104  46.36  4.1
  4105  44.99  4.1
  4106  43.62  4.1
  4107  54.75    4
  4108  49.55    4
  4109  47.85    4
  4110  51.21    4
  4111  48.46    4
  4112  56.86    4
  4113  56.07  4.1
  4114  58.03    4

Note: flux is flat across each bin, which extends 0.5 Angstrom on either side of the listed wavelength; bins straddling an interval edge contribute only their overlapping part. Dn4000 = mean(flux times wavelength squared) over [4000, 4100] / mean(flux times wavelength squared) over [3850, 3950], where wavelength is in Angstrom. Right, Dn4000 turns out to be 1.95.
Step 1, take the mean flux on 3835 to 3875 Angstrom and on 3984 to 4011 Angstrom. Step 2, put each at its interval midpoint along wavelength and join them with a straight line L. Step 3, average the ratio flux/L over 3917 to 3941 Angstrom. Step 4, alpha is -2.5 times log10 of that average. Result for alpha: 0.429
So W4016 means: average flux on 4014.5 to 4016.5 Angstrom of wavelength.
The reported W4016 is 59.2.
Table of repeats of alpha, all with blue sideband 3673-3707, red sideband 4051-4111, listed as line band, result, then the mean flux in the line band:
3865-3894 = 0.43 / 25.8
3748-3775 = 0.17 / 28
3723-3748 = 0.29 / 24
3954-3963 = 0.36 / 30.4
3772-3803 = 0.12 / 30.4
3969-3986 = 0.28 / 33.5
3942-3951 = 0.33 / 30.9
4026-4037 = -0.08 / 49.3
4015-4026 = -0.16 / 52.5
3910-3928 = 0.20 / 33.7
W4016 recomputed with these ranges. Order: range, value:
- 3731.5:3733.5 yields 22.5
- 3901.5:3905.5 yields 28.4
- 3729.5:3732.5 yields 22.8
